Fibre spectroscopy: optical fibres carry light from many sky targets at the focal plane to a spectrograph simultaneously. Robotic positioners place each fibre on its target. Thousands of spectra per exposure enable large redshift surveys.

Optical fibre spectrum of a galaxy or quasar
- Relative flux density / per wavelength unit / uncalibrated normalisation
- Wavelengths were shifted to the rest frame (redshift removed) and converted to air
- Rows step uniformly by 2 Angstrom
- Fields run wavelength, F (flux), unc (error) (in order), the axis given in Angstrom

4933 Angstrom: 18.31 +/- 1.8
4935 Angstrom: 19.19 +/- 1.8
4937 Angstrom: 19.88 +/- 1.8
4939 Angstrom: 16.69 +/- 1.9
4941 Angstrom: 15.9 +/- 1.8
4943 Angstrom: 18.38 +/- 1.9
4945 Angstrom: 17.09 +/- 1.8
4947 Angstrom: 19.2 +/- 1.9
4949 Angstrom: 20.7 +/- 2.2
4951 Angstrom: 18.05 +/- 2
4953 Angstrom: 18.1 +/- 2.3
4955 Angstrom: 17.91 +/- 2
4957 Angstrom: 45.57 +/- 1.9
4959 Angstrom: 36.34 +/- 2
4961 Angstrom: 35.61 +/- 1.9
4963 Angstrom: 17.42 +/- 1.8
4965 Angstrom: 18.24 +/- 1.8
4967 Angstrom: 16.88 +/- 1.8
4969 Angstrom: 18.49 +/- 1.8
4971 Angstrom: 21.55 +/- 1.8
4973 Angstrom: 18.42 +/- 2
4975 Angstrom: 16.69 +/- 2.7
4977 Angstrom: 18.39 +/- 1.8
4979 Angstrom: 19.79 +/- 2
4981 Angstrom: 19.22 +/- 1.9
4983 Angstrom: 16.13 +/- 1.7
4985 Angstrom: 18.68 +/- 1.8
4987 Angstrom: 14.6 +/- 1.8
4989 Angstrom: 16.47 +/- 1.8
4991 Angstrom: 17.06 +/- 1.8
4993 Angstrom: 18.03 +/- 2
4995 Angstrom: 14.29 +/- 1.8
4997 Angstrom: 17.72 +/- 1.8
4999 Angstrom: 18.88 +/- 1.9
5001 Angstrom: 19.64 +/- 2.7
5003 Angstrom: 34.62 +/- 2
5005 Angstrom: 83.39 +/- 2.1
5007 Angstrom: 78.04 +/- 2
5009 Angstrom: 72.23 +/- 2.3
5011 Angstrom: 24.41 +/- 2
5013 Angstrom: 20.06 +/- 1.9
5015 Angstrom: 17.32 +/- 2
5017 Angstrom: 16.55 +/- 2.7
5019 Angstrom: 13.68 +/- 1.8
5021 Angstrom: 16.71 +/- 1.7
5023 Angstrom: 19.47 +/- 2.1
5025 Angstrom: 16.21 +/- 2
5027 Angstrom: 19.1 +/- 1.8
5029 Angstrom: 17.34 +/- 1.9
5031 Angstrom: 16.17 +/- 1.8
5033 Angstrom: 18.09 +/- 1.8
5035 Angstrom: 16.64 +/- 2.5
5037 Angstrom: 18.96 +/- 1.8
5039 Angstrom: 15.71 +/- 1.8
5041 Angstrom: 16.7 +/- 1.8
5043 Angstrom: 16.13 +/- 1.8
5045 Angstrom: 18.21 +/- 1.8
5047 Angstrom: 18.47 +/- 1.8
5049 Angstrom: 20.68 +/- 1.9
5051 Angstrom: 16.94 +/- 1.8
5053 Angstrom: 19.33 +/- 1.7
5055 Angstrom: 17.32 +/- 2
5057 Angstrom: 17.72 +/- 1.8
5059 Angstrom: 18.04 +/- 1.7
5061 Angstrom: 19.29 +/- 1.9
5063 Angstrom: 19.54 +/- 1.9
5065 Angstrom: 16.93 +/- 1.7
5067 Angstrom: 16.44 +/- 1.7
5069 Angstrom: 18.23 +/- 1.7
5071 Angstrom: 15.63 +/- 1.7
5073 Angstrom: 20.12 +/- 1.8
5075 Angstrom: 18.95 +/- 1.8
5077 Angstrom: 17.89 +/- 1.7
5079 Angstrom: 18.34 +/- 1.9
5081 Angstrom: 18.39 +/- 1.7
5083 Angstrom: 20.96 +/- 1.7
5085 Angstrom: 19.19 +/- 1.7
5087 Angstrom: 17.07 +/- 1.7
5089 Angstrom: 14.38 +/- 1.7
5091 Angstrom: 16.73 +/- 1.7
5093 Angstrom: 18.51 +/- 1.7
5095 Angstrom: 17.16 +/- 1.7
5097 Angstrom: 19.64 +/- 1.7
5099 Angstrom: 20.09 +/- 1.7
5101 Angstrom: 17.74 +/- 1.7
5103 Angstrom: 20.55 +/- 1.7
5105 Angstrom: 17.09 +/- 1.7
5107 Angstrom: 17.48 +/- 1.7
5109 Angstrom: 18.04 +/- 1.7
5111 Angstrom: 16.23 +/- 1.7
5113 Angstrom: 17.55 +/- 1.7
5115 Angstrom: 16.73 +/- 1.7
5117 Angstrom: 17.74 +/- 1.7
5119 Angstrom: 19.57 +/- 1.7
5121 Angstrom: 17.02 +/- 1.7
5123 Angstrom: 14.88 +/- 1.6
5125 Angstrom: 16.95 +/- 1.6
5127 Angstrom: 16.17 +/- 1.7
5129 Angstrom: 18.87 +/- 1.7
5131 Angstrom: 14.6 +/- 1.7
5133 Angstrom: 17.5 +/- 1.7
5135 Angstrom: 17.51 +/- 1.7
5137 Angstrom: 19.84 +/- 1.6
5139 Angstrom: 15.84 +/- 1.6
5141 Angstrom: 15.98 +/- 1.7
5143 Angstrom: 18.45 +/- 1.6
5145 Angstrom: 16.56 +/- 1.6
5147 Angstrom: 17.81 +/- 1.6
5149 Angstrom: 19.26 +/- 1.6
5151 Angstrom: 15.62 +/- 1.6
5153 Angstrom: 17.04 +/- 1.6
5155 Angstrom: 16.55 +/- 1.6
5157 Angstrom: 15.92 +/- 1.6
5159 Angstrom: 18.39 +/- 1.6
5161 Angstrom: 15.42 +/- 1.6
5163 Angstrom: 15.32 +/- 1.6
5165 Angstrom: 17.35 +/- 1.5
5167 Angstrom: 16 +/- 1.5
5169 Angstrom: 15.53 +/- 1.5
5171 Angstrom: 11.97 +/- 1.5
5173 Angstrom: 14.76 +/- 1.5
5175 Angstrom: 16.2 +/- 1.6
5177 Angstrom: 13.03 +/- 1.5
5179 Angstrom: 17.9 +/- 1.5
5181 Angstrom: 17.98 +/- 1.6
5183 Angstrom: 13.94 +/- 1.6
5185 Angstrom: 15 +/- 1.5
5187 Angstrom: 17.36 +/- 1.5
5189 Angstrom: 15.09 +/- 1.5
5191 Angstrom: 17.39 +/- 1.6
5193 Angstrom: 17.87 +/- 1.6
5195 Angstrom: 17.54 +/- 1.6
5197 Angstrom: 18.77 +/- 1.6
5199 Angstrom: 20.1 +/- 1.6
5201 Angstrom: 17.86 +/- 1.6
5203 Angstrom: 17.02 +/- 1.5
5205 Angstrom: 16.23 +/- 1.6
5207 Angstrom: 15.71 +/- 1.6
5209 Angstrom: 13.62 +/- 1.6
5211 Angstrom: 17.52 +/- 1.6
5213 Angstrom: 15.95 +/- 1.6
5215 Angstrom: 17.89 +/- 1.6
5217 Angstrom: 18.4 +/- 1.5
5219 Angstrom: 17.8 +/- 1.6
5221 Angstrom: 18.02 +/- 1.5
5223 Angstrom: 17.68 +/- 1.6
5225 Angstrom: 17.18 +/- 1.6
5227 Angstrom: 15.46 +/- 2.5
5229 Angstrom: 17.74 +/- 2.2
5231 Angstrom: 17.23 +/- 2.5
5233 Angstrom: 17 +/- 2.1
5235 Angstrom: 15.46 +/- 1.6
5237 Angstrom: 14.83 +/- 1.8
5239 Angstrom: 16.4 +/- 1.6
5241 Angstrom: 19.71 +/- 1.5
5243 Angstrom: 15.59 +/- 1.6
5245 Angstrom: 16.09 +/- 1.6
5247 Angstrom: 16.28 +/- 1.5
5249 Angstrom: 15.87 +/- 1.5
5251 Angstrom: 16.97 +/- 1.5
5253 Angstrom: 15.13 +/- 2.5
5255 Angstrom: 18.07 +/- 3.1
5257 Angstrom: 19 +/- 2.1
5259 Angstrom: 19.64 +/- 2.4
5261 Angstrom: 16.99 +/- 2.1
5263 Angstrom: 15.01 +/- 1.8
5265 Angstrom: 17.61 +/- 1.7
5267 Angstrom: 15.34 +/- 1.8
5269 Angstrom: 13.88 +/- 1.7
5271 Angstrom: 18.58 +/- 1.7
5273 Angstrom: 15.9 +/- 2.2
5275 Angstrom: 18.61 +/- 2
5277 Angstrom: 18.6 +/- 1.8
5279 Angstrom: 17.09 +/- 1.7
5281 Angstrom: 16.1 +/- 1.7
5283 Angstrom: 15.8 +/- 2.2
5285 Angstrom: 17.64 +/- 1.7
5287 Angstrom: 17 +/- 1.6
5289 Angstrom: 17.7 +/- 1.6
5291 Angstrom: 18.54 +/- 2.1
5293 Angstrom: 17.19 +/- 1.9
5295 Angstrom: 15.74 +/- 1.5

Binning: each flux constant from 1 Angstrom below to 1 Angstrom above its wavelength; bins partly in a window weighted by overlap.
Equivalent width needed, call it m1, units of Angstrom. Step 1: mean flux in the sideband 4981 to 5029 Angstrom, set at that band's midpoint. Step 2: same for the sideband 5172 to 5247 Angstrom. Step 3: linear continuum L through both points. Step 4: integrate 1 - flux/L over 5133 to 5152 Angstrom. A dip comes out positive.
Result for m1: 2.22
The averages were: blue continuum 25.9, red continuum 16.7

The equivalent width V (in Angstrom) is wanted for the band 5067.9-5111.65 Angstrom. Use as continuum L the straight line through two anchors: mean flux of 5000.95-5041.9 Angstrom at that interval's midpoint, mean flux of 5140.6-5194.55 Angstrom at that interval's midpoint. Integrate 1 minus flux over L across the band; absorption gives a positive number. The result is 8.0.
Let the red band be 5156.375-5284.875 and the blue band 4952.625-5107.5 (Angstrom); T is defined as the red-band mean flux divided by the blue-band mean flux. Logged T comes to 0.78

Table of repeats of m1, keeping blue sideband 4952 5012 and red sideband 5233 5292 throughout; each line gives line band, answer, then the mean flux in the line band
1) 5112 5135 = 5.0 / 17.1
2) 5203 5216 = 1.7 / 16.2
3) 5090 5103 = 2.4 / 18.5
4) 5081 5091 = 2.3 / 17.8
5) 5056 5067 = 2.7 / 18.1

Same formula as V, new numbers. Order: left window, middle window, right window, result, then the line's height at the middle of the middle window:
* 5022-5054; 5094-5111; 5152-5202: -1.2 Angstrom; 17.1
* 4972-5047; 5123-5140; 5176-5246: 1.9 Angstrom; 19.2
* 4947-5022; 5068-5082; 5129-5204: 1.8 Angstrom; 20.8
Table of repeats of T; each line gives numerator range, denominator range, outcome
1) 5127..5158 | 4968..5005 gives 0.83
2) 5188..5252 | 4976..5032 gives 0.68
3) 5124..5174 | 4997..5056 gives 0.67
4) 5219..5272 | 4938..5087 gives 0.78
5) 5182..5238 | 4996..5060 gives 0.70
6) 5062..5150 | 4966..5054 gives 0.79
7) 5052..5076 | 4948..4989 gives 0.85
